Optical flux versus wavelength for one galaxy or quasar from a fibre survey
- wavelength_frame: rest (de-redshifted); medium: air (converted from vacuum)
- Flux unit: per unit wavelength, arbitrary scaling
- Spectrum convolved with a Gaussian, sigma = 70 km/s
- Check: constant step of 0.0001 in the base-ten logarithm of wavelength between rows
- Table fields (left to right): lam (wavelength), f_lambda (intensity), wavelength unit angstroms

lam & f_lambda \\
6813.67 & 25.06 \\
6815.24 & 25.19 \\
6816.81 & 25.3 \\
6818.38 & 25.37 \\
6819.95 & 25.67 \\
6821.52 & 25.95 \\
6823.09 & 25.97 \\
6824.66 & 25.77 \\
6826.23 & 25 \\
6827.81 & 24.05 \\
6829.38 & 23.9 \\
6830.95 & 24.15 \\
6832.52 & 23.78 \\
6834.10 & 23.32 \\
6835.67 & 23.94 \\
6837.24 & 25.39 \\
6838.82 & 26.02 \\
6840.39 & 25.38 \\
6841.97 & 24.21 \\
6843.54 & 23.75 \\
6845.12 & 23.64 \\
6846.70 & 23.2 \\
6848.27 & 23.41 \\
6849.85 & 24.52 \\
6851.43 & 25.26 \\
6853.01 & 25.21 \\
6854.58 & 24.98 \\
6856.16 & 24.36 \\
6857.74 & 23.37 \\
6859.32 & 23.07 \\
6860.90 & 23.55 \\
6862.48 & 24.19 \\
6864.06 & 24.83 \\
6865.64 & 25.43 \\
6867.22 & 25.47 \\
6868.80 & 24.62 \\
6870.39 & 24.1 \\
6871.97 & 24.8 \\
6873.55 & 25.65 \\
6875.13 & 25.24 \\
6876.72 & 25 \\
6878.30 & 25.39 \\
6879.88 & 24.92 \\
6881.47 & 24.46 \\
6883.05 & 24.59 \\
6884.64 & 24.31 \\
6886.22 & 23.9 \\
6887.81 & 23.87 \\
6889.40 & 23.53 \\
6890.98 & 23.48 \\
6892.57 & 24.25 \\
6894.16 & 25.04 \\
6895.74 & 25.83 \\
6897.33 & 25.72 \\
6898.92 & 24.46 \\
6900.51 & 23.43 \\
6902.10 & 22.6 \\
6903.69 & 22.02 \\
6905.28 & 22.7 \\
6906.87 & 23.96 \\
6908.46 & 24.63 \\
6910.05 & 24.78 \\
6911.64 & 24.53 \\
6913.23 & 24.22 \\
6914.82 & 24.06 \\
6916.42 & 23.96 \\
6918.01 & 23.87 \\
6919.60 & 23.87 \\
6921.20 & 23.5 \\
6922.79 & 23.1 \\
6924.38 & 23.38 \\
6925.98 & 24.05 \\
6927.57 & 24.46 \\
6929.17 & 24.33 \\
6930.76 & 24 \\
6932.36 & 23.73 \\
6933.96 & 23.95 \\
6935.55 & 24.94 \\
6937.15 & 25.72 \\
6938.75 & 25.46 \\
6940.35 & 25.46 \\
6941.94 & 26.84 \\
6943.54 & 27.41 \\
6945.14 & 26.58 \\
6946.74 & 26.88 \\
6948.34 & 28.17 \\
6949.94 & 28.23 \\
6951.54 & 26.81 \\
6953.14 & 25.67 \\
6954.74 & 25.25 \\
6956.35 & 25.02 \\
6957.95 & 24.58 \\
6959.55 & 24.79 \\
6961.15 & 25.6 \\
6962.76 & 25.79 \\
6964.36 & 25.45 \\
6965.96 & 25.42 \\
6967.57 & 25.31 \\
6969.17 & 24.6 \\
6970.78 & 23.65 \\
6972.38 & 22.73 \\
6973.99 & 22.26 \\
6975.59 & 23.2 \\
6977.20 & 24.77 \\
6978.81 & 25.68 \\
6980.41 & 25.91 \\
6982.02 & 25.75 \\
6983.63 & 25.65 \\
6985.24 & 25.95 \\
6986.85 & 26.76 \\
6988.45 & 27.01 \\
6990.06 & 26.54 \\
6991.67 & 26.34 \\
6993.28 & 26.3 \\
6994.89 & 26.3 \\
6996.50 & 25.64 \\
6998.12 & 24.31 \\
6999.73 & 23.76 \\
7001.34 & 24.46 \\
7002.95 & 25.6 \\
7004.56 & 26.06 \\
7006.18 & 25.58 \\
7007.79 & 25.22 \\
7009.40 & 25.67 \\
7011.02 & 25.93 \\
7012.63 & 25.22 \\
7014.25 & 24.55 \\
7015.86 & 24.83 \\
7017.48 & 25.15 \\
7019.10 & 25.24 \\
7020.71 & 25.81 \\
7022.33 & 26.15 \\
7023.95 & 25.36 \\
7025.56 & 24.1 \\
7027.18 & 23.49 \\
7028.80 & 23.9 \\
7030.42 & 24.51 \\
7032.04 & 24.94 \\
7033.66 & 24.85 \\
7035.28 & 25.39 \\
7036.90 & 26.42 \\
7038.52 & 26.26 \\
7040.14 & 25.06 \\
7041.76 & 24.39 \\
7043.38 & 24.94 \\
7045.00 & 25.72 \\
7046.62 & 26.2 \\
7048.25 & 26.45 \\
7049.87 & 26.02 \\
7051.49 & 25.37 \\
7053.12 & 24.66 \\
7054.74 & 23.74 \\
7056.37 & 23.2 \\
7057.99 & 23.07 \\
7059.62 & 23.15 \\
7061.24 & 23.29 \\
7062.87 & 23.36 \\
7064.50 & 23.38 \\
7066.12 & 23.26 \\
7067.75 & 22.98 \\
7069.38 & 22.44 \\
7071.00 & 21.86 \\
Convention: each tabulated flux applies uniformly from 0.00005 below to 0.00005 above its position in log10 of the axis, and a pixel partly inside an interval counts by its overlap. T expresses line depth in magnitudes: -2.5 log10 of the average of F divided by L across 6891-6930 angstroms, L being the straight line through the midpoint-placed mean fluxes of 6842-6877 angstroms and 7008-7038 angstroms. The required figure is 0.03 mag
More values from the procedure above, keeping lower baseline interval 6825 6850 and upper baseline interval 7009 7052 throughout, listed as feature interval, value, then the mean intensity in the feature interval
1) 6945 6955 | -0.09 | 26.9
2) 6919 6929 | 0.04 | 23.8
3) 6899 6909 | 0.06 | 23.3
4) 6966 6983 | 0.02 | 24.4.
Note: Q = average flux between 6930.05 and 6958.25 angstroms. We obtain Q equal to 25.8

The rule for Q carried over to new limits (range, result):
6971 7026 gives 25.3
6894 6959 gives 24.8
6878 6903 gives 24.3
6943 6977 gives 25.4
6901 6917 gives 23.7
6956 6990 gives 25.1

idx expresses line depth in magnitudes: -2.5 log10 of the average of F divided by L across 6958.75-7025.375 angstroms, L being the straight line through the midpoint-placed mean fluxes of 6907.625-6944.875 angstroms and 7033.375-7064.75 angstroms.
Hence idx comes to -0.026 mag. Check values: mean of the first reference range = 24.6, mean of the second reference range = 24.8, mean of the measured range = 25.3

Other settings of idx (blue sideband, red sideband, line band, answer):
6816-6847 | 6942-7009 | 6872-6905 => 0.03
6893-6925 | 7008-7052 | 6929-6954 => -0.07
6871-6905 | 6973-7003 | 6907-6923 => 0.02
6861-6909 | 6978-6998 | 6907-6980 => 0.02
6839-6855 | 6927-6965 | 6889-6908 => 0.05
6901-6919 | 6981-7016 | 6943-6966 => -0.06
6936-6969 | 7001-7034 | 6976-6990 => -0.01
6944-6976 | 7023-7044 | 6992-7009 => -0.01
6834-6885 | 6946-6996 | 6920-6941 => 0.04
